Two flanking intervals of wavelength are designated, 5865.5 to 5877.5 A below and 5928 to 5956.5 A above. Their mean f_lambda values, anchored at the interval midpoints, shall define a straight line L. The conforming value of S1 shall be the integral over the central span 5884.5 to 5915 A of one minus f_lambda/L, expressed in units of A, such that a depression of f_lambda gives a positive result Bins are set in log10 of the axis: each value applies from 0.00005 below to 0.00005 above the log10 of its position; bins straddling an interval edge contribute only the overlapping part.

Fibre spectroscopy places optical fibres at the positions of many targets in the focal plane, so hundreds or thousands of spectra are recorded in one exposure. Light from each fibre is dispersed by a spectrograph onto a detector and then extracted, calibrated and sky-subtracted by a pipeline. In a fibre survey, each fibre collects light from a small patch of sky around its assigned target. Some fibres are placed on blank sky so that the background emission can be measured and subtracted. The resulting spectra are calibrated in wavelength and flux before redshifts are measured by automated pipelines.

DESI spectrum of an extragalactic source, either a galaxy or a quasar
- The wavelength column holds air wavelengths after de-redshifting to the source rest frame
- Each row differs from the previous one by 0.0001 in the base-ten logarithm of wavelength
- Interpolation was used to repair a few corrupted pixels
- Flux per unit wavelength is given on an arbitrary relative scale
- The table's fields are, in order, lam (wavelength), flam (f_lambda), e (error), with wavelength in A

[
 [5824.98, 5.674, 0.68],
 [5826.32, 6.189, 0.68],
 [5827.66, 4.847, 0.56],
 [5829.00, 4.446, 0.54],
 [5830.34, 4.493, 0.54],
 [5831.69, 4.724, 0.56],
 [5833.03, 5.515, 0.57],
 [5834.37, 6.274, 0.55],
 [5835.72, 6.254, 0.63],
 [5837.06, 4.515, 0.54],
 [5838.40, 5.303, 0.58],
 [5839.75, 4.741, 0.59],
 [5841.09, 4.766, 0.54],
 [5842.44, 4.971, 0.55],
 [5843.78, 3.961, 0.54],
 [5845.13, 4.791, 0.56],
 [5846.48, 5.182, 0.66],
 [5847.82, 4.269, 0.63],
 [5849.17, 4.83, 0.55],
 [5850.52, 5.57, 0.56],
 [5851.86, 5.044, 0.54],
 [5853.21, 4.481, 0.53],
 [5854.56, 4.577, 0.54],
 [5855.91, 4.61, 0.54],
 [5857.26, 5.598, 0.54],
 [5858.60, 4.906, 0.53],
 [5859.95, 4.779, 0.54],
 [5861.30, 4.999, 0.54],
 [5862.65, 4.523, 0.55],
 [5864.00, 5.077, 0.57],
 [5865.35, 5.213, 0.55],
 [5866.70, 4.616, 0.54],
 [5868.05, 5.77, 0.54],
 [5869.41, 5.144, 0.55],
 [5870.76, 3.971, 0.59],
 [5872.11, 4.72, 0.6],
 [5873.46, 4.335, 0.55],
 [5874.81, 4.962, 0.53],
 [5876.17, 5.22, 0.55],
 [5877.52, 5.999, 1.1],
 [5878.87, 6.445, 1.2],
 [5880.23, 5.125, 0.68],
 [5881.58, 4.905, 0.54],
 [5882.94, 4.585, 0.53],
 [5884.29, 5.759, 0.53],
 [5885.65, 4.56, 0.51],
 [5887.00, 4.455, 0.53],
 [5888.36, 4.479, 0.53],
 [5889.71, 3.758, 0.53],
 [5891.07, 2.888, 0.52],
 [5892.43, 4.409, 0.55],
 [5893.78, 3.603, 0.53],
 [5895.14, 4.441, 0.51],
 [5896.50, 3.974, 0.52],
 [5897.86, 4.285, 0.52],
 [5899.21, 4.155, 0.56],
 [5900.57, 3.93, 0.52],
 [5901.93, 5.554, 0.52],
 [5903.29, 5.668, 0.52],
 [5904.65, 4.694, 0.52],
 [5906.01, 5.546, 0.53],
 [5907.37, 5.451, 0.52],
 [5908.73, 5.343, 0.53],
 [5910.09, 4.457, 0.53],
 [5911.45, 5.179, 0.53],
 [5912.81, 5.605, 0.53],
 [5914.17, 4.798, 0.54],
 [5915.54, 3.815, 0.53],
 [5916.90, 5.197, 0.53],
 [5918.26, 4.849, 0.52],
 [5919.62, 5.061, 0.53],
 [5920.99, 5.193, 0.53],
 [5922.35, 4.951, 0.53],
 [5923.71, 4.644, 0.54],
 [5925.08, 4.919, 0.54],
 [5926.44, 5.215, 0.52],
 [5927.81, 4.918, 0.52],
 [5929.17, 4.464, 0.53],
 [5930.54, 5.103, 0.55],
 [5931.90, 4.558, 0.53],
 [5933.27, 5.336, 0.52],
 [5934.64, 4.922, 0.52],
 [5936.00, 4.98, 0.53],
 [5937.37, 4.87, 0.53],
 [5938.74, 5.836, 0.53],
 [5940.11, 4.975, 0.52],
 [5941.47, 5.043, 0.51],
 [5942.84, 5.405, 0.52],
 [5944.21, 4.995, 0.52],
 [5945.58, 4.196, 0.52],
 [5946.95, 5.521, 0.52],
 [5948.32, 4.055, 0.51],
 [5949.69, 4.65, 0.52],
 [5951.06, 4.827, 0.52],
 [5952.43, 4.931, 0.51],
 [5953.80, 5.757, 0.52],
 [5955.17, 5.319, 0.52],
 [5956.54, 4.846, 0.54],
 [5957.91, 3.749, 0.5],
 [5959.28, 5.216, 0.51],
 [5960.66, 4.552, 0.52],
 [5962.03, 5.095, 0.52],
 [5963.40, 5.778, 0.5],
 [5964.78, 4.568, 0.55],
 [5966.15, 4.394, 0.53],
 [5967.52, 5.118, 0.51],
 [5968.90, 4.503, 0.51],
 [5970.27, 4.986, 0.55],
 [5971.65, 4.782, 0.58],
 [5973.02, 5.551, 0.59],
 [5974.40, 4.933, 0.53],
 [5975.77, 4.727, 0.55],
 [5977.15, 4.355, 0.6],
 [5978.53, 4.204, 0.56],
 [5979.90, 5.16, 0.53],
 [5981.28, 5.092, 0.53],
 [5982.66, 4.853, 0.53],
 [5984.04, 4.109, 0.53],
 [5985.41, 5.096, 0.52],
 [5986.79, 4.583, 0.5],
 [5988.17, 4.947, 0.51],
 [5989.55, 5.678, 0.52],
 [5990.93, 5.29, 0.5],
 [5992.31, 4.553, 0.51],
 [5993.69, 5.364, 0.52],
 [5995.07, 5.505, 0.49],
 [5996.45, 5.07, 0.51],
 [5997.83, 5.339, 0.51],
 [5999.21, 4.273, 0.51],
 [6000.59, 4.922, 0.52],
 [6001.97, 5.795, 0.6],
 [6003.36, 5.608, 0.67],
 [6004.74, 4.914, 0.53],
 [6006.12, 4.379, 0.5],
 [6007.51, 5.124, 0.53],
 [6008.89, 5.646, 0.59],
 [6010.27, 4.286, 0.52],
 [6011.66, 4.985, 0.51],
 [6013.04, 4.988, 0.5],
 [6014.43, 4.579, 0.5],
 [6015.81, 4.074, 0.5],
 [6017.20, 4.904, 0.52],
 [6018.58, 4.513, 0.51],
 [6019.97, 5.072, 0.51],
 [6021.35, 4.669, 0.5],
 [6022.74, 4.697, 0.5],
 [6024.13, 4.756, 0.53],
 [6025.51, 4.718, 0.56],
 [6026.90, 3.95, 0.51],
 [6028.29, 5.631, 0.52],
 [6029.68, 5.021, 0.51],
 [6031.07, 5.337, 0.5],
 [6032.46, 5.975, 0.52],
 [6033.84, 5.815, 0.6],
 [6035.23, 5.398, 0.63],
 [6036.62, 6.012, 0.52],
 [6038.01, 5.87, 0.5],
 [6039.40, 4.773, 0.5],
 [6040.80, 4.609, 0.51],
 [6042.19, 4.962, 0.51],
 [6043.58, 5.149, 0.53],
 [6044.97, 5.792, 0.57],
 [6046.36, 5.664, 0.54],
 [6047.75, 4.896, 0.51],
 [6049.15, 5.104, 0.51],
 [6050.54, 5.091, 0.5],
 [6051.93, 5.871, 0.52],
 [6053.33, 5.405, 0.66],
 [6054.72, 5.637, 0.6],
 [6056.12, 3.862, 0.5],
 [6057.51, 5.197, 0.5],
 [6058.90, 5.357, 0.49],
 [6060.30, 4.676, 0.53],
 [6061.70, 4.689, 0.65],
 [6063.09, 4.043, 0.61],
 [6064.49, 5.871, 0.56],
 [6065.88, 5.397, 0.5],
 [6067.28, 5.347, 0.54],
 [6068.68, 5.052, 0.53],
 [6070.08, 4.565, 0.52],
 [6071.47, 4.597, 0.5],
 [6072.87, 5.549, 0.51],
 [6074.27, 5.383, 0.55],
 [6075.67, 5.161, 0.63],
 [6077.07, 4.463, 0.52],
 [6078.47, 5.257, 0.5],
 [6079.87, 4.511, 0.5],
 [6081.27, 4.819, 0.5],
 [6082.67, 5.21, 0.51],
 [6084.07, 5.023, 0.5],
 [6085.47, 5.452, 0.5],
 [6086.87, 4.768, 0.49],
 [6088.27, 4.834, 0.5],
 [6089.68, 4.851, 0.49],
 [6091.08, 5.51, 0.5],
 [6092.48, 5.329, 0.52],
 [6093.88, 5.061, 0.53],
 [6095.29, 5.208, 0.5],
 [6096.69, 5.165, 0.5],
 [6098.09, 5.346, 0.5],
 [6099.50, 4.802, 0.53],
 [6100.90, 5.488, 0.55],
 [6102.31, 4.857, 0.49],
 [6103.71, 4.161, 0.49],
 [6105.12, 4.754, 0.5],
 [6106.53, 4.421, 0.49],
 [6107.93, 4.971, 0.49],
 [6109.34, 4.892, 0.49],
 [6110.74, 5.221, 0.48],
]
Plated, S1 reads 2.0 A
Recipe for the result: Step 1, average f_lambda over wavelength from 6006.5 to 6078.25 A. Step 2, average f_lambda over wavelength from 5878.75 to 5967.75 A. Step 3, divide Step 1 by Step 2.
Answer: 1.0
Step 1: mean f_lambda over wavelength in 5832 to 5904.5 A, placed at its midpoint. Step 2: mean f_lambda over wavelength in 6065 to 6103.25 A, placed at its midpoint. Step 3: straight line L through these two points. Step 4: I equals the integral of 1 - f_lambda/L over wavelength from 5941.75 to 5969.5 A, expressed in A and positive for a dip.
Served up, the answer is 0.3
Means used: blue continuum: 4.84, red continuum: 5.07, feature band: 4.88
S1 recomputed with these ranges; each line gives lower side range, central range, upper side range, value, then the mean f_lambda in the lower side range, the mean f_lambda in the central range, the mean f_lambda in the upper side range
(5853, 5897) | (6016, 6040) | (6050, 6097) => -0.5 A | 4.76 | 5.1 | 5.06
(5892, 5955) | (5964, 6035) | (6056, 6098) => 0.3 A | 4.88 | 4.93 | 5.03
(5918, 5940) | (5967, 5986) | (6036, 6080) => 0.8 A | 4.99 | 4.82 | 5.12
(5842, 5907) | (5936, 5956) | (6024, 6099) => -0.4 A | 4.78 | 5.02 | 5.13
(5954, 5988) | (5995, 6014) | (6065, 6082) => -0.6 A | 4.83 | 5.04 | 5.02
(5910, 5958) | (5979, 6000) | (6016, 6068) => 0.2 A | 4.94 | 4.99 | 5.12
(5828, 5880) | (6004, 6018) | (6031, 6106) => 0.8 A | 4.99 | 4.79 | 5.13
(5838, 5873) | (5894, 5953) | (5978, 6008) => 0.5 A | 4.86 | 4.89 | 5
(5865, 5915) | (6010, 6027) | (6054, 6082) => 0.9 A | 4.8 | 4.66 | 4.97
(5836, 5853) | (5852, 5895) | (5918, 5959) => 0.8 A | 4.85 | 4.79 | 4.94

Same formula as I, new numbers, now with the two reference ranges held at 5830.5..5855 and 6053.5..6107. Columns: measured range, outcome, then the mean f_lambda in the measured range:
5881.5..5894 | 1.61 A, 4.34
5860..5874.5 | 0.42 A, 4.84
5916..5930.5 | 0.16 A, 4.93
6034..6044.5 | -0.63 A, 5.29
